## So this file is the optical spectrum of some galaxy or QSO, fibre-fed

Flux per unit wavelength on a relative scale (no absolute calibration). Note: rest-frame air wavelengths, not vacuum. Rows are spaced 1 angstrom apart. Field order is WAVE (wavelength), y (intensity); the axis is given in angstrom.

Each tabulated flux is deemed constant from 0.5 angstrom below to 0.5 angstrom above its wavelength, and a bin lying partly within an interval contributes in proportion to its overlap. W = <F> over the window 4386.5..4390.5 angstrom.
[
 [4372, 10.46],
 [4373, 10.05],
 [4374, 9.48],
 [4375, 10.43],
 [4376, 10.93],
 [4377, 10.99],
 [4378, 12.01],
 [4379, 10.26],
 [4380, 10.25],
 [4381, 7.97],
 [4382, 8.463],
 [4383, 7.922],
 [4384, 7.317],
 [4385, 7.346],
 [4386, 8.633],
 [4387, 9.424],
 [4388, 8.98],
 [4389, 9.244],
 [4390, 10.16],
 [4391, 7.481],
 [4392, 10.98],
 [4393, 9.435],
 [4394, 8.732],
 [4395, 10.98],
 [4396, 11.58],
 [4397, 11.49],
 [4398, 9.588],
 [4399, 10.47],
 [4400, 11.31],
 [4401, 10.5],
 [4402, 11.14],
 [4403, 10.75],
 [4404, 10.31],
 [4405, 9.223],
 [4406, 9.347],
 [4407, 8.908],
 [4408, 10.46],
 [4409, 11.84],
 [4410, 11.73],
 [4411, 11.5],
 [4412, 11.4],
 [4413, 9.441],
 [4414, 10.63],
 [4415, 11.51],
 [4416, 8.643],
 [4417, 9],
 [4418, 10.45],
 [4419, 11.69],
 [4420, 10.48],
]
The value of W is 9.45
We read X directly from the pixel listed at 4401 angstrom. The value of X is 10.5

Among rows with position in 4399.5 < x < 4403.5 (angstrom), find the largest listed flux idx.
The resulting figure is 11.31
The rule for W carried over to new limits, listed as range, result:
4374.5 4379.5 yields 10.9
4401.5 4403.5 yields 10.9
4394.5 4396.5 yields 11.3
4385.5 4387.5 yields 9.03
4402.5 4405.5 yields 10.1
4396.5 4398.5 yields 10.5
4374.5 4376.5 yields 10.7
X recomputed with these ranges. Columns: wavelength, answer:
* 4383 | 7.922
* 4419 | 11.69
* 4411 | 11.5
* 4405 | 9.223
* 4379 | 10.26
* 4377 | 10.99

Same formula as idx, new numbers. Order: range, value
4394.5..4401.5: 11.58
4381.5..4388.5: 9.424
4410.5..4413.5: 11.5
